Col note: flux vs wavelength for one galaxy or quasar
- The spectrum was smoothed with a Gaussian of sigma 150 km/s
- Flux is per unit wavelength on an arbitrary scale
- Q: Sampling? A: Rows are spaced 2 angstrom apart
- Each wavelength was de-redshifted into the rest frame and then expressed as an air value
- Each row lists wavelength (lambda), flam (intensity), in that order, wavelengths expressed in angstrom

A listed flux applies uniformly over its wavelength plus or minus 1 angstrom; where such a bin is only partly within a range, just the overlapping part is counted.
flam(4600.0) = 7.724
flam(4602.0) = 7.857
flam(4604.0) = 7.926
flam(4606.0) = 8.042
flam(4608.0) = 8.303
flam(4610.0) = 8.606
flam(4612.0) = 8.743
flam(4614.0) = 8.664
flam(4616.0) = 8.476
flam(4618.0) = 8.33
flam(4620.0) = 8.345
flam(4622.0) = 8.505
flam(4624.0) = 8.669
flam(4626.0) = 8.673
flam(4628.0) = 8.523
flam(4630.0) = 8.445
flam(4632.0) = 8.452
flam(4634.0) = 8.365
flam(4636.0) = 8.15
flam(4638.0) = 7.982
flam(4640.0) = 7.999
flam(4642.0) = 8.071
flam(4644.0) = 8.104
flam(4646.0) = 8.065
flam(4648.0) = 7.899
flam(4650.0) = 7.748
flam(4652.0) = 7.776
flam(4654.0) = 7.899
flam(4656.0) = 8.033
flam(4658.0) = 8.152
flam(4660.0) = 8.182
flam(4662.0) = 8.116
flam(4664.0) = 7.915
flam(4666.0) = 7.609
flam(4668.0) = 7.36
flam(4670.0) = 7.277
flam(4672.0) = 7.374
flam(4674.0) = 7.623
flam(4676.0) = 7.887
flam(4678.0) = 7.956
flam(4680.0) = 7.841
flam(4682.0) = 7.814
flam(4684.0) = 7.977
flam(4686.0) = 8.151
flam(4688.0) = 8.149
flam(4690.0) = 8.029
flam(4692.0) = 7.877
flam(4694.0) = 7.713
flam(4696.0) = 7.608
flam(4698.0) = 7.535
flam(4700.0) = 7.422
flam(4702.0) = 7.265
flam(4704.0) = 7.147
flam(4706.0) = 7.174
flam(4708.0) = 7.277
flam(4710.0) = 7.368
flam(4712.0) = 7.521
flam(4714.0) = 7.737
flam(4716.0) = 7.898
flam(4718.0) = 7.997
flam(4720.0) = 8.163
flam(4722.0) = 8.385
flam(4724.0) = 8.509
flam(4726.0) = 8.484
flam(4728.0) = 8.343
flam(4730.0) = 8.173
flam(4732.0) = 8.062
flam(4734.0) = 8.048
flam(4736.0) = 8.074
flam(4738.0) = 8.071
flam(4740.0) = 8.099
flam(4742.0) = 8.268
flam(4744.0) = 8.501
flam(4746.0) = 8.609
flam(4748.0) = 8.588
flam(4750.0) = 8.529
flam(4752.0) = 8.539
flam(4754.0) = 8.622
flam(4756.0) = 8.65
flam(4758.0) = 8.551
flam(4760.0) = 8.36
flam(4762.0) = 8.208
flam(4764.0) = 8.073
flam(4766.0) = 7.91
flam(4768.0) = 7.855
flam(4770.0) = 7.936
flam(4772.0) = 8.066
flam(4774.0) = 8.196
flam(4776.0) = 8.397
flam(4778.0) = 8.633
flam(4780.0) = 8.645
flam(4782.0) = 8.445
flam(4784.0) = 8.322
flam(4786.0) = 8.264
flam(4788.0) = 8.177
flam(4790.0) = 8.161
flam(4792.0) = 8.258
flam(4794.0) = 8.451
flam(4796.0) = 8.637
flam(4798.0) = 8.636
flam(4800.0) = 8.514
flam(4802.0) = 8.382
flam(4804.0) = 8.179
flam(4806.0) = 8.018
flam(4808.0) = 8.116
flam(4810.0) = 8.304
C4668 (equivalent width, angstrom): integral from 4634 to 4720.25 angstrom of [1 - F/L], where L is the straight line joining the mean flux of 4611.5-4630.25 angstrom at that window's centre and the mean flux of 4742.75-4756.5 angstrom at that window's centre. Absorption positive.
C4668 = 7.7 angstrom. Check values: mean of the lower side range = 8.54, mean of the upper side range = 8.57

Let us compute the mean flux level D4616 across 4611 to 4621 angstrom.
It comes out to 8.51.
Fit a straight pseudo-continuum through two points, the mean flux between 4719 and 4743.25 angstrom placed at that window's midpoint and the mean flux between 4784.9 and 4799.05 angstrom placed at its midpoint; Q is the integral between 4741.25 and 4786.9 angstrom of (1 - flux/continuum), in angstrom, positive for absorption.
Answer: -0.3 angstrom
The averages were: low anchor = 8.23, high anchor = 8.37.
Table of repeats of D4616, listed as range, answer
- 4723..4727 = 8.5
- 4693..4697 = 7.66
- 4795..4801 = 8.6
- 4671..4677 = 7.63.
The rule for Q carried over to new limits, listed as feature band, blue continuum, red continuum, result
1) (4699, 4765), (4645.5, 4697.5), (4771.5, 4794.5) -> 0.3 angstrom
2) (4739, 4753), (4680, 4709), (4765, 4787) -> -0.7 angstrom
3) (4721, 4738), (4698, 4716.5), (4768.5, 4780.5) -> -1.2 angstrom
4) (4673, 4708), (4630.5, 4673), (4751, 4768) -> 1.6 angstrom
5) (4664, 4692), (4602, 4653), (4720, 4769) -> 1.7 angstrom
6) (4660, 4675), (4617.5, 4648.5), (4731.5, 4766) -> 1.2 angstrom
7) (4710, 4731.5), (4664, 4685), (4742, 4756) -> 0.4 angstrom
